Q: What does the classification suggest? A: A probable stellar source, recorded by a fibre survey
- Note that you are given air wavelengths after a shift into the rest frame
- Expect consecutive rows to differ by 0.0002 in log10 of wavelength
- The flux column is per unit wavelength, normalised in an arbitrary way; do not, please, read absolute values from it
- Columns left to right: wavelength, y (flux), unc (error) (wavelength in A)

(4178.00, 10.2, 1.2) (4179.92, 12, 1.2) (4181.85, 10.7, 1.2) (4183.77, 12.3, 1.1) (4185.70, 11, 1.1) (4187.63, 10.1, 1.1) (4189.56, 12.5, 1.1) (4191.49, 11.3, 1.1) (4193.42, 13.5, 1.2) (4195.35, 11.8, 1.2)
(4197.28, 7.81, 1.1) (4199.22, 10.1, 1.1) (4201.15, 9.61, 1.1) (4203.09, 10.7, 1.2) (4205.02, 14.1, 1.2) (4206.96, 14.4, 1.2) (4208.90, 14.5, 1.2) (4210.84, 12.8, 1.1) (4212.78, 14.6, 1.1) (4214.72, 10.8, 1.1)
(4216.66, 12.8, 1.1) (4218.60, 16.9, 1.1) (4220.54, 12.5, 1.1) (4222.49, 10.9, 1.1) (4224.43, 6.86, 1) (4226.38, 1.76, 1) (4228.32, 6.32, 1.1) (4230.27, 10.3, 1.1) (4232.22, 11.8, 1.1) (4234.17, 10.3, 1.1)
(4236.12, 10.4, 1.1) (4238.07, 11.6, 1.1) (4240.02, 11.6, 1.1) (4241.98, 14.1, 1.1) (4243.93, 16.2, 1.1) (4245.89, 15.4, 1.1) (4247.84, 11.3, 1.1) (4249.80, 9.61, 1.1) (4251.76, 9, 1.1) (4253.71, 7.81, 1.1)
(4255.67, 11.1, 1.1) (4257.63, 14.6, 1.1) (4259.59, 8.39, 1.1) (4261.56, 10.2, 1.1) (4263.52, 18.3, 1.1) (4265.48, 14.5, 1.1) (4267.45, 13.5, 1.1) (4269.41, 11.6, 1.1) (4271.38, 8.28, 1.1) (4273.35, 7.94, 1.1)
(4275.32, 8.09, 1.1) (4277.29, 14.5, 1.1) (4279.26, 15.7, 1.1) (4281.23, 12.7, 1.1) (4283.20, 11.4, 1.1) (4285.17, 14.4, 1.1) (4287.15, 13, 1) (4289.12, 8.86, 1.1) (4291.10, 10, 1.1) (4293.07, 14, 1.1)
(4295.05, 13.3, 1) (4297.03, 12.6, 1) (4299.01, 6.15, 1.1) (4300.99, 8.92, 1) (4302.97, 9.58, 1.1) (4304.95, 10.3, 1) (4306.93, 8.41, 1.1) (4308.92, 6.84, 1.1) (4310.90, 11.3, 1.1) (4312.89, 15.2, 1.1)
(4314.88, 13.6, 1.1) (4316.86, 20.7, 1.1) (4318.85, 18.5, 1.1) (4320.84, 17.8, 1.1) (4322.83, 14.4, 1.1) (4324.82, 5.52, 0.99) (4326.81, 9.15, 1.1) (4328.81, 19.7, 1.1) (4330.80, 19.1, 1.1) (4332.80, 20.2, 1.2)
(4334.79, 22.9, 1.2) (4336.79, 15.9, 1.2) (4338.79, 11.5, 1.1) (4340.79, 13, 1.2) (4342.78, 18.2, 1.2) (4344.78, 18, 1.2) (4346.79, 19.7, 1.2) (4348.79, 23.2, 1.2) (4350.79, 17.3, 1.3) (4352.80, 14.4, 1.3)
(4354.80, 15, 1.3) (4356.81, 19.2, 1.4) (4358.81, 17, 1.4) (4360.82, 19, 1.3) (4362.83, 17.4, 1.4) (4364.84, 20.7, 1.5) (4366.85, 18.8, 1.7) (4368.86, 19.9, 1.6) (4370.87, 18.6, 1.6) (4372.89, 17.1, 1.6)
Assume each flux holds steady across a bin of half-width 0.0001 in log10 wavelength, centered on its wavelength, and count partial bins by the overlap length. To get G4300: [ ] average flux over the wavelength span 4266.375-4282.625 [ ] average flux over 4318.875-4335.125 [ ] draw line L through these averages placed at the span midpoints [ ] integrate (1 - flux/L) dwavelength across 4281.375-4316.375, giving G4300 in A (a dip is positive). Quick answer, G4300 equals 6.0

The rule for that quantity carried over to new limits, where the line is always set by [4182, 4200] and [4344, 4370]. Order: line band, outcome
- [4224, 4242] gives 5.11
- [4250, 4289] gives 7.67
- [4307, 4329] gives 4.33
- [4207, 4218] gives -1.14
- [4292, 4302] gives 3.04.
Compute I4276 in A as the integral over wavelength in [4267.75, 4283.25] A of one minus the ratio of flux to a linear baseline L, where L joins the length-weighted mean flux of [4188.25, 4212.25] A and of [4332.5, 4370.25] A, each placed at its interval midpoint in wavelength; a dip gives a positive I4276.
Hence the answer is 3.7 A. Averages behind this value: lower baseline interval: 11.9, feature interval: 11.4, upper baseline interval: 17.9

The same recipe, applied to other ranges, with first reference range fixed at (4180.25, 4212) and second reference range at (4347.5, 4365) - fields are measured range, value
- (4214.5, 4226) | 1.19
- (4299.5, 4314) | 5.52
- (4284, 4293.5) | 2.13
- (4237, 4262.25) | 3.99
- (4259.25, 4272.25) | 1.92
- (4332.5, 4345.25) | 0.33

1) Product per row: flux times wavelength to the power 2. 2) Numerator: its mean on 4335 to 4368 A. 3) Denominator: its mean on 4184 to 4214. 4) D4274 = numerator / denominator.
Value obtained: 1.58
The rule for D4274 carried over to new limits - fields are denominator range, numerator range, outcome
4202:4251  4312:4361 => 1.51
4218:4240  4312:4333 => 1.65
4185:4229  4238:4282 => 1.10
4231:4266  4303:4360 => 1.35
